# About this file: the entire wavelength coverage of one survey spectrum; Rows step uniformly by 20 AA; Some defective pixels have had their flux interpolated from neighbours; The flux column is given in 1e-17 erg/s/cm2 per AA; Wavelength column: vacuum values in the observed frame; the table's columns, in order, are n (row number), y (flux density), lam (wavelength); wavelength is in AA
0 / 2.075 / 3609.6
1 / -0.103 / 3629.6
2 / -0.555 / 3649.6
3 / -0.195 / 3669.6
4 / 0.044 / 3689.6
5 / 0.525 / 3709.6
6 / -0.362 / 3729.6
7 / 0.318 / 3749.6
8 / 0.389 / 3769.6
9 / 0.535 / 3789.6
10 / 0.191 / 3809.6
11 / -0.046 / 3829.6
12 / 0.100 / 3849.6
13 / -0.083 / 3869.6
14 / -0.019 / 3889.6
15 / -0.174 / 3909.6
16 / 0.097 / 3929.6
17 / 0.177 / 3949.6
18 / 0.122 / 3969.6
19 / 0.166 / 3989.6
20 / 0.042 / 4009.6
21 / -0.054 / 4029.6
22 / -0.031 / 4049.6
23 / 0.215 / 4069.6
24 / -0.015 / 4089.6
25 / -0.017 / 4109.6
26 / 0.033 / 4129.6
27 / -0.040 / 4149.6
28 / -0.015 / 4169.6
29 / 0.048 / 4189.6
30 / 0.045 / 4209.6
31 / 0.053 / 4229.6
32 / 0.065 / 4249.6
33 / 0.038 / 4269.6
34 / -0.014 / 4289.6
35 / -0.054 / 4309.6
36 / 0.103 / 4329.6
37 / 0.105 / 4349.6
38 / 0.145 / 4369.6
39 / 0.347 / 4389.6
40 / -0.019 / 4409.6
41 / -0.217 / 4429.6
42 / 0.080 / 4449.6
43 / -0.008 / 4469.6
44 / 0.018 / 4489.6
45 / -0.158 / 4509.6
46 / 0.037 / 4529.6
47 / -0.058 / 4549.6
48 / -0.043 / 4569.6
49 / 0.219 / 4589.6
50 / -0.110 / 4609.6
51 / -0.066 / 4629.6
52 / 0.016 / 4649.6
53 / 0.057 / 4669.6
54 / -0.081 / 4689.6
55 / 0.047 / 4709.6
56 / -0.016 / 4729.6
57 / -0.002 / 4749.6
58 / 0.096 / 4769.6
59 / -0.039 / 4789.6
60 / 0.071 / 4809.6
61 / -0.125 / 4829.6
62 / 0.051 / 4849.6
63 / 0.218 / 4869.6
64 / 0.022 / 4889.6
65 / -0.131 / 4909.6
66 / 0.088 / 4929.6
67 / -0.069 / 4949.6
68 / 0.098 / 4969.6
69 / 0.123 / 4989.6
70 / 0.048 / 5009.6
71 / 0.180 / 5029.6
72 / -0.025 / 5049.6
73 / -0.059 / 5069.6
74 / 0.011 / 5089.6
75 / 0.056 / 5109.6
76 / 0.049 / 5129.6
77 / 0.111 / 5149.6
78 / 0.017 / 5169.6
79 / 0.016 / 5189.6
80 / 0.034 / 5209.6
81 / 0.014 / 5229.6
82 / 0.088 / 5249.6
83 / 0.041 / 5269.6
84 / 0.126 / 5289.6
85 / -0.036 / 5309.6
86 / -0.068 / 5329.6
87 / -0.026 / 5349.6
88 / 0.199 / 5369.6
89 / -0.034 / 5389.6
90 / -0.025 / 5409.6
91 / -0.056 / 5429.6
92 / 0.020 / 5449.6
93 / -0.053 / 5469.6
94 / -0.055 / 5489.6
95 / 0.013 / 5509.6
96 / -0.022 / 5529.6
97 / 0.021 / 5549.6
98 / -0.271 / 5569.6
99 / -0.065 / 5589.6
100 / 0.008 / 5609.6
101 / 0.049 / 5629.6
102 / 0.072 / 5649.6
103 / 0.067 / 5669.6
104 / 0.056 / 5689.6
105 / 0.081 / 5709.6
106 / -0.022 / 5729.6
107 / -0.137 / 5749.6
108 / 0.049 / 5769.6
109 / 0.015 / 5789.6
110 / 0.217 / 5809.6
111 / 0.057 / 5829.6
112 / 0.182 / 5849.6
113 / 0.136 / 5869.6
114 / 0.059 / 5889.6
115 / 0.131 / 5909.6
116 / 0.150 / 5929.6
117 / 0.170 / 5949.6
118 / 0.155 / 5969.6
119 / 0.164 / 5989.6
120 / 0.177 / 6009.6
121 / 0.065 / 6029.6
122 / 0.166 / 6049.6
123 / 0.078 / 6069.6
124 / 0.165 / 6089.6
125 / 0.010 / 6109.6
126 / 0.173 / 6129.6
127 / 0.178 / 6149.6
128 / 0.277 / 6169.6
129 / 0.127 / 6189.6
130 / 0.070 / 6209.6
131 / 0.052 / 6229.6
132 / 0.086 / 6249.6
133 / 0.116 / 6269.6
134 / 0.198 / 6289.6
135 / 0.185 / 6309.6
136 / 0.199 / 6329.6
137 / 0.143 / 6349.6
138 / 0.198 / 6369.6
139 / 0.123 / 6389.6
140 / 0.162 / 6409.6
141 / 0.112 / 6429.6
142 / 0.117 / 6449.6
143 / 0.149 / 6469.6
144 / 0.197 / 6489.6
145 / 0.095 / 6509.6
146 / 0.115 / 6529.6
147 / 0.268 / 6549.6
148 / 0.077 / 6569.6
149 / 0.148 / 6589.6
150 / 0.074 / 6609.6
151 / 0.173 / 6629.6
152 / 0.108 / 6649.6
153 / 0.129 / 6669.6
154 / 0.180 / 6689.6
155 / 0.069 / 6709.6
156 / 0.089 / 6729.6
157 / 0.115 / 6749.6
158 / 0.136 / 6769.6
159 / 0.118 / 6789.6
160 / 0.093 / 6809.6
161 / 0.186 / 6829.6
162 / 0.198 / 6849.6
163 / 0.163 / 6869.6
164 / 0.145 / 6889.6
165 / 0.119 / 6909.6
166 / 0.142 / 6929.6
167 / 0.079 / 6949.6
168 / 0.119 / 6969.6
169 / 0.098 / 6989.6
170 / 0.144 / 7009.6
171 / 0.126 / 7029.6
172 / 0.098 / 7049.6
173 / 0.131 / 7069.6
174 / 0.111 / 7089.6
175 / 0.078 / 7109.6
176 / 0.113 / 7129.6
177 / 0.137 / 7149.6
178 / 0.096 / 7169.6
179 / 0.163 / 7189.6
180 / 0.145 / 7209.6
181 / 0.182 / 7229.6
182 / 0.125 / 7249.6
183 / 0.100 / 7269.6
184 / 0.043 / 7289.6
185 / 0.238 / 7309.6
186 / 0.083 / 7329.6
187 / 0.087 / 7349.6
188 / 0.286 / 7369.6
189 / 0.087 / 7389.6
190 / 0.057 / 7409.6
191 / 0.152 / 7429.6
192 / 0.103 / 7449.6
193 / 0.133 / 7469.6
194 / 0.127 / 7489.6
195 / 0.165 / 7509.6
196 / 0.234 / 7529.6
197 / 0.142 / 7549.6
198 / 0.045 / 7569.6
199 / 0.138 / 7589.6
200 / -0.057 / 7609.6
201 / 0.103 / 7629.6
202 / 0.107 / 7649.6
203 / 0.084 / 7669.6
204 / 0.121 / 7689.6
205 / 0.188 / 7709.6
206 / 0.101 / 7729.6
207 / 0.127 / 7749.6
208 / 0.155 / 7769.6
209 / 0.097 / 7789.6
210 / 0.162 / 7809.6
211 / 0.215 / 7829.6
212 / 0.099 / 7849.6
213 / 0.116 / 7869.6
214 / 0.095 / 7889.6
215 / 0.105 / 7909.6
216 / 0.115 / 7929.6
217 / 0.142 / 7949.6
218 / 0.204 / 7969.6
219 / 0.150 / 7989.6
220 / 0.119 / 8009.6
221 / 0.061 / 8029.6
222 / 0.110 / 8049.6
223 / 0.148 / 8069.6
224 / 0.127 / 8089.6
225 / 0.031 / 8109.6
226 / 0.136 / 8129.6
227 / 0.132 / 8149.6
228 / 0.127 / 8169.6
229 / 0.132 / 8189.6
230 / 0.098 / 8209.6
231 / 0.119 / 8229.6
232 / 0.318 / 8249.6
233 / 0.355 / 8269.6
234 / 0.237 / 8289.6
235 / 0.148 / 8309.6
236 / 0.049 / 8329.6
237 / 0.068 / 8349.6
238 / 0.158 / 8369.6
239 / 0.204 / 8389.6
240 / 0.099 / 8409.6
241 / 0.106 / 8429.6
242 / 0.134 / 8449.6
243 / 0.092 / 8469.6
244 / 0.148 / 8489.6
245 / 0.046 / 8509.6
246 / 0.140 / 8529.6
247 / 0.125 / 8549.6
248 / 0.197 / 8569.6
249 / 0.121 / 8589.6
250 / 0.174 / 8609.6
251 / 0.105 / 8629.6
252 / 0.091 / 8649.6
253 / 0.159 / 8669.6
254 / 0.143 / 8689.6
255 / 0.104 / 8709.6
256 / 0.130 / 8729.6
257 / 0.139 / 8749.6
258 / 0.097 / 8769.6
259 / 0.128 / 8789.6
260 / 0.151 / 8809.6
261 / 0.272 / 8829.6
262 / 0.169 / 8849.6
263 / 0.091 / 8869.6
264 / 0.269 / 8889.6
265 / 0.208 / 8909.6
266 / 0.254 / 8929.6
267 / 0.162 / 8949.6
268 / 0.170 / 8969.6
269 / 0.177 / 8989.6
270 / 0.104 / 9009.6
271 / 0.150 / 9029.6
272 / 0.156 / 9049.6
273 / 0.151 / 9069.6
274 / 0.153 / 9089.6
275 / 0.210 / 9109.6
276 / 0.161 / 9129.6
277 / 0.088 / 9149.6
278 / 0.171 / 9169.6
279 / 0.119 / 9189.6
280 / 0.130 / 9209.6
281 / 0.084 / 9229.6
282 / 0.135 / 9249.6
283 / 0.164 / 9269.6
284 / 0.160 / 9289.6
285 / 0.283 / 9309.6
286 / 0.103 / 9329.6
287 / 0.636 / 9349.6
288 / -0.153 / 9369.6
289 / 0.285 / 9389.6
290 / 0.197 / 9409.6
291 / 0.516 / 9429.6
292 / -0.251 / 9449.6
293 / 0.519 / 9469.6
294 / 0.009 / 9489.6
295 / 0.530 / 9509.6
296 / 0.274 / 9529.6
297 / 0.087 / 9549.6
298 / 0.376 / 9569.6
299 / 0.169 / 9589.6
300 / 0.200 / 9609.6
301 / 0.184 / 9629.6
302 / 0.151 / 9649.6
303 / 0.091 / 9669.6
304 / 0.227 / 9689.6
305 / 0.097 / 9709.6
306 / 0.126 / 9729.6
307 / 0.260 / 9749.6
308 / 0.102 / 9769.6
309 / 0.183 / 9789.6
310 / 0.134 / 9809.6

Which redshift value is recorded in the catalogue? 1.22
